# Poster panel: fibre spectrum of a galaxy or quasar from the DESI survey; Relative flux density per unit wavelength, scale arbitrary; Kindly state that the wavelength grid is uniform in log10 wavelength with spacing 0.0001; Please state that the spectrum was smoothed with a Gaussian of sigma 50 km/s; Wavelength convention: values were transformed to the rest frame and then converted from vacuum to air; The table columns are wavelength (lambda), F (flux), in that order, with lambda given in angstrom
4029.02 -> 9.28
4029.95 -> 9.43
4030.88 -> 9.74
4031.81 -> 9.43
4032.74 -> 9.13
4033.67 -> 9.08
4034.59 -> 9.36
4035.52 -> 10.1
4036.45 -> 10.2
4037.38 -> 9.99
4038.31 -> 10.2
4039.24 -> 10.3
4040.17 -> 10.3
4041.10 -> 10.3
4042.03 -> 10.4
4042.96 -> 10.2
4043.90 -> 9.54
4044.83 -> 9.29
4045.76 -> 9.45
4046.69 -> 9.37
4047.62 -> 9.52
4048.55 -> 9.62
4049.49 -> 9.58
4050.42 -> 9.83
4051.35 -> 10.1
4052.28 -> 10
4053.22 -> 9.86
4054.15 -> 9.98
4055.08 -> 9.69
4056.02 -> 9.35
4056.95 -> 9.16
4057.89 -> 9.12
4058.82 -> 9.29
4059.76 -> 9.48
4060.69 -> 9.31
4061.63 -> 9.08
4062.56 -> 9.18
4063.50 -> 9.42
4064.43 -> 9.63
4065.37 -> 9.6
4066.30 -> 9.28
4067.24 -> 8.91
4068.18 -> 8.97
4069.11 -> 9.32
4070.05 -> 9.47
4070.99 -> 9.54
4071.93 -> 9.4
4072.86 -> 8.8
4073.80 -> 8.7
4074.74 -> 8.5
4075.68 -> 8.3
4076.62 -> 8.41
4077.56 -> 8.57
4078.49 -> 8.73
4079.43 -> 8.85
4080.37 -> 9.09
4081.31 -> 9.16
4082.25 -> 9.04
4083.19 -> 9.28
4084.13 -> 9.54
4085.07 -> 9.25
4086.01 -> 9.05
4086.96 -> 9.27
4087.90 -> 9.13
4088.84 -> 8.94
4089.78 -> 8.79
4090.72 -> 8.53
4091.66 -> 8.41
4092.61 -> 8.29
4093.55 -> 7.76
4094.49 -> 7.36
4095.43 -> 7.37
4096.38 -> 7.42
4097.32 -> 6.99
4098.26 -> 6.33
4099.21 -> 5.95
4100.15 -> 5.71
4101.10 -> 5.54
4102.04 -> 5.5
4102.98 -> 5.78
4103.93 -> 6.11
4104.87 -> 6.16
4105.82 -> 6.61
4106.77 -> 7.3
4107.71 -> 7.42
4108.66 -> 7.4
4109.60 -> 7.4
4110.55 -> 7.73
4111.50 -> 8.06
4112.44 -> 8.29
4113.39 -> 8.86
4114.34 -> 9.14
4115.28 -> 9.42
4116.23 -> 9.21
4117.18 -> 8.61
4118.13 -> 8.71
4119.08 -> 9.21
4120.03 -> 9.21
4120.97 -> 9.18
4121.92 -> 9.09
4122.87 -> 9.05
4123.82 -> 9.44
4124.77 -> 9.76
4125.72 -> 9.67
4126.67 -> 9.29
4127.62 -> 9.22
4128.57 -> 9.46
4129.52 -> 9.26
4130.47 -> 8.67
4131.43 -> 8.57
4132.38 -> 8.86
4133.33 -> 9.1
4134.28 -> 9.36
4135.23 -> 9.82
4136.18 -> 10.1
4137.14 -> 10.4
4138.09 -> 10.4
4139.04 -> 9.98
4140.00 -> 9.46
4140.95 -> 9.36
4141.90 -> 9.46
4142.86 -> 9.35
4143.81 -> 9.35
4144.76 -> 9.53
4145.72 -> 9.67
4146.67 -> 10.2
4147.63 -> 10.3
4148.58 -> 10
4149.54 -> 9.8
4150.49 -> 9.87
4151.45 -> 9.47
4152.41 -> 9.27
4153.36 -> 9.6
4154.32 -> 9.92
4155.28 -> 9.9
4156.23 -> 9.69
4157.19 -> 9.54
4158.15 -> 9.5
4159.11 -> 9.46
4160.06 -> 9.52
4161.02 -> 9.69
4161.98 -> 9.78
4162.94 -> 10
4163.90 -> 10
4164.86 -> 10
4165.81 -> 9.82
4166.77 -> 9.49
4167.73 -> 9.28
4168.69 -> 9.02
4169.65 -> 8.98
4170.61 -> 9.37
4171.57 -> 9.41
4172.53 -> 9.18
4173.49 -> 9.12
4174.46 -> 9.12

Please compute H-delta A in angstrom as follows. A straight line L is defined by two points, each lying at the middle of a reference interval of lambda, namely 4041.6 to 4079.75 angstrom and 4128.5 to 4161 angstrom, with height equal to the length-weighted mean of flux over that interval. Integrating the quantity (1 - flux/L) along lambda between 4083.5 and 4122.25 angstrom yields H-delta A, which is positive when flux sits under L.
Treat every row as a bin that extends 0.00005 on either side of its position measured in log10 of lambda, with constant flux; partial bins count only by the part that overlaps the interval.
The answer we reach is 6.4 angstrom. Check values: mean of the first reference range 9.34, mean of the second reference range 9.6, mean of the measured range 7.9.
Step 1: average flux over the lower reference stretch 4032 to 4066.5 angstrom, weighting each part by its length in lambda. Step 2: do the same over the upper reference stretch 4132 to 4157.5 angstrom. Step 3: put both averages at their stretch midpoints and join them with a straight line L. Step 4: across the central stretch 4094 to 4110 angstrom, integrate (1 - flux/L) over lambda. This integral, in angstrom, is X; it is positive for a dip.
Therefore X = 5.1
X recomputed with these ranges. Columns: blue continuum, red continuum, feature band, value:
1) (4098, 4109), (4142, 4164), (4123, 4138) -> -2.3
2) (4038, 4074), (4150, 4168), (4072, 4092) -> 1.5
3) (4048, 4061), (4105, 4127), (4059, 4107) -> 4.4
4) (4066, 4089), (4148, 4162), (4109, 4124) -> 0.9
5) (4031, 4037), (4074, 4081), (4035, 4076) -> -1.9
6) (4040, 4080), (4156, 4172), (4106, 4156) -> 1.6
